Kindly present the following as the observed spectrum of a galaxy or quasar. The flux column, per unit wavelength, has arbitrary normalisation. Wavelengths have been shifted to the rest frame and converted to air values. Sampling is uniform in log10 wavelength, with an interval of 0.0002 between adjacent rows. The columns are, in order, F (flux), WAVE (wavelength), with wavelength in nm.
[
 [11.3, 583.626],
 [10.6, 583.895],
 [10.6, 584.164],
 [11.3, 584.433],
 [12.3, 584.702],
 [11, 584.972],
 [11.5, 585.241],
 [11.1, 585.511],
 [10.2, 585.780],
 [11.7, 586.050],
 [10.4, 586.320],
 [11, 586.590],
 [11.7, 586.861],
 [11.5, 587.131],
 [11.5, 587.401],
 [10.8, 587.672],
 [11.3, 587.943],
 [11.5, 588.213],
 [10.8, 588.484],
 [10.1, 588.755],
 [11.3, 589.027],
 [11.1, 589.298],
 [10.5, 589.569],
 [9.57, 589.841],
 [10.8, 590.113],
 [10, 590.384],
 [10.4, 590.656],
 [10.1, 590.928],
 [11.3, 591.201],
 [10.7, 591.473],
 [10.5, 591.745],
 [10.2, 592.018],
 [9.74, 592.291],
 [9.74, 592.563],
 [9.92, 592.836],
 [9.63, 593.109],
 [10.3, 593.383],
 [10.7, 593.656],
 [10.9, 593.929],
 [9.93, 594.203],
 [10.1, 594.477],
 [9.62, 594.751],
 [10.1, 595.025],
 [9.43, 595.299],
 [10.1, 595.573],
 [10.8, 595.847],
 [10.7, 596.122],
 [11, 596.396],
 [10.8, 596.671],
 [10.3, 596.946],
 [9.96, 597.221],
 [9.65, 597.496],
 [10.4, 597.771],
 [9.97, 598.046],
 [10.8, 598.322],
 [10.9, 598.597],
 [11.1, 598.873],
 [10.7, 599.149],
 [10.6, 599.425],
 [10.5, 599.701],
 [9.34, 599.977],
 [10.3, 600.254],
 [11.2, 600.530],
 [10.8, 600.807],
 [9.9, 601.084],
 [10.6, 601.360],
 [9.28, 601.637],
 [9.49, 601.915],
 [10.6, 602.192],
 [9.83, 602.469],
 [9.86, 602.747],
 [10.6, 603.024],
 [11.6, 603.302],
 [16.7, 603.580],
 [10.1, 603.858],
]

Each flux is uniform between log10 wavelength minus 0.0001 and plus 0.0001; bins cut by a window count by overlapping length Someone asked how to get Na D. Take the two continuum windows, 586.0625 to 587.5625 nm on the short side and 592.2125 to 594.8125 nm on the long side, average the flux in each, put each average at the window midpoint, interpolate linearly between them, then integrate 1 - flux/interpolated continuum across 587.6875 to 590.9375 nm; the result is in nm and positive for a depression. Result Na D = 0.05 nm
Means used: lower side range 11.2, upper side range 10.1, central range 10.7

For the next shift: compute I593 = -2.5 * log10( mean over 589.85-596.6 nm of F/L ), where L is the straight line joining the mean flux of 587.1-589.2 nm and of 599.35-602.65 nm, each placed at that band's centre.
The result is 0.05 mag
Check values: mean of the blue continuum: 11.1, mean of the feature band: 10.3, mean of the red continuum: 10.2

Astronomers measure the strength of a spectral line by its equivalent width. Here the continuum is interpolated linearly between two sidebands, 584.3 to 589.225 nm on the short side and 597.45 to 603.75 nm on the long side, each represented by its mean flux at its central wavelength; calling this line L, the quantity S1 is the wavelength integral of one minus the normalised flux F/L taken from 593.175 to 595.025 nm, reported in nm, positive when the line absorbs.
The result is 0.114 nm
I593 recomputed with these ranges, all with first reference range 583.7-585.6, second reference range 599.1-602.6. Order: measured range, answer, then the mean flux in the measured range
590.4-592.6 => 0.046 mag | 10.3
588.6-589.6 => 0.016 mag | 10.8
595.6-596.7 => -0.025 mag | 10.8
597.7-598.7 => -0.013 mag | 10.5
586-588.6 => -0.016 mag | 11.2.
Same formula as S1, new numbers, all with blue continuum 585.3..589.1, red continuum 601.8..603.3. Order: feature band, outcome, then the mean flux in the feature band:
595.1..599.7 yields 0.03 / 10.4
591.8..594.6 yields 0.16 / 10.1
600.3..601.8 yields 0.00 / 10.3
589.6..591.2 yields 0.09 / 10.3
